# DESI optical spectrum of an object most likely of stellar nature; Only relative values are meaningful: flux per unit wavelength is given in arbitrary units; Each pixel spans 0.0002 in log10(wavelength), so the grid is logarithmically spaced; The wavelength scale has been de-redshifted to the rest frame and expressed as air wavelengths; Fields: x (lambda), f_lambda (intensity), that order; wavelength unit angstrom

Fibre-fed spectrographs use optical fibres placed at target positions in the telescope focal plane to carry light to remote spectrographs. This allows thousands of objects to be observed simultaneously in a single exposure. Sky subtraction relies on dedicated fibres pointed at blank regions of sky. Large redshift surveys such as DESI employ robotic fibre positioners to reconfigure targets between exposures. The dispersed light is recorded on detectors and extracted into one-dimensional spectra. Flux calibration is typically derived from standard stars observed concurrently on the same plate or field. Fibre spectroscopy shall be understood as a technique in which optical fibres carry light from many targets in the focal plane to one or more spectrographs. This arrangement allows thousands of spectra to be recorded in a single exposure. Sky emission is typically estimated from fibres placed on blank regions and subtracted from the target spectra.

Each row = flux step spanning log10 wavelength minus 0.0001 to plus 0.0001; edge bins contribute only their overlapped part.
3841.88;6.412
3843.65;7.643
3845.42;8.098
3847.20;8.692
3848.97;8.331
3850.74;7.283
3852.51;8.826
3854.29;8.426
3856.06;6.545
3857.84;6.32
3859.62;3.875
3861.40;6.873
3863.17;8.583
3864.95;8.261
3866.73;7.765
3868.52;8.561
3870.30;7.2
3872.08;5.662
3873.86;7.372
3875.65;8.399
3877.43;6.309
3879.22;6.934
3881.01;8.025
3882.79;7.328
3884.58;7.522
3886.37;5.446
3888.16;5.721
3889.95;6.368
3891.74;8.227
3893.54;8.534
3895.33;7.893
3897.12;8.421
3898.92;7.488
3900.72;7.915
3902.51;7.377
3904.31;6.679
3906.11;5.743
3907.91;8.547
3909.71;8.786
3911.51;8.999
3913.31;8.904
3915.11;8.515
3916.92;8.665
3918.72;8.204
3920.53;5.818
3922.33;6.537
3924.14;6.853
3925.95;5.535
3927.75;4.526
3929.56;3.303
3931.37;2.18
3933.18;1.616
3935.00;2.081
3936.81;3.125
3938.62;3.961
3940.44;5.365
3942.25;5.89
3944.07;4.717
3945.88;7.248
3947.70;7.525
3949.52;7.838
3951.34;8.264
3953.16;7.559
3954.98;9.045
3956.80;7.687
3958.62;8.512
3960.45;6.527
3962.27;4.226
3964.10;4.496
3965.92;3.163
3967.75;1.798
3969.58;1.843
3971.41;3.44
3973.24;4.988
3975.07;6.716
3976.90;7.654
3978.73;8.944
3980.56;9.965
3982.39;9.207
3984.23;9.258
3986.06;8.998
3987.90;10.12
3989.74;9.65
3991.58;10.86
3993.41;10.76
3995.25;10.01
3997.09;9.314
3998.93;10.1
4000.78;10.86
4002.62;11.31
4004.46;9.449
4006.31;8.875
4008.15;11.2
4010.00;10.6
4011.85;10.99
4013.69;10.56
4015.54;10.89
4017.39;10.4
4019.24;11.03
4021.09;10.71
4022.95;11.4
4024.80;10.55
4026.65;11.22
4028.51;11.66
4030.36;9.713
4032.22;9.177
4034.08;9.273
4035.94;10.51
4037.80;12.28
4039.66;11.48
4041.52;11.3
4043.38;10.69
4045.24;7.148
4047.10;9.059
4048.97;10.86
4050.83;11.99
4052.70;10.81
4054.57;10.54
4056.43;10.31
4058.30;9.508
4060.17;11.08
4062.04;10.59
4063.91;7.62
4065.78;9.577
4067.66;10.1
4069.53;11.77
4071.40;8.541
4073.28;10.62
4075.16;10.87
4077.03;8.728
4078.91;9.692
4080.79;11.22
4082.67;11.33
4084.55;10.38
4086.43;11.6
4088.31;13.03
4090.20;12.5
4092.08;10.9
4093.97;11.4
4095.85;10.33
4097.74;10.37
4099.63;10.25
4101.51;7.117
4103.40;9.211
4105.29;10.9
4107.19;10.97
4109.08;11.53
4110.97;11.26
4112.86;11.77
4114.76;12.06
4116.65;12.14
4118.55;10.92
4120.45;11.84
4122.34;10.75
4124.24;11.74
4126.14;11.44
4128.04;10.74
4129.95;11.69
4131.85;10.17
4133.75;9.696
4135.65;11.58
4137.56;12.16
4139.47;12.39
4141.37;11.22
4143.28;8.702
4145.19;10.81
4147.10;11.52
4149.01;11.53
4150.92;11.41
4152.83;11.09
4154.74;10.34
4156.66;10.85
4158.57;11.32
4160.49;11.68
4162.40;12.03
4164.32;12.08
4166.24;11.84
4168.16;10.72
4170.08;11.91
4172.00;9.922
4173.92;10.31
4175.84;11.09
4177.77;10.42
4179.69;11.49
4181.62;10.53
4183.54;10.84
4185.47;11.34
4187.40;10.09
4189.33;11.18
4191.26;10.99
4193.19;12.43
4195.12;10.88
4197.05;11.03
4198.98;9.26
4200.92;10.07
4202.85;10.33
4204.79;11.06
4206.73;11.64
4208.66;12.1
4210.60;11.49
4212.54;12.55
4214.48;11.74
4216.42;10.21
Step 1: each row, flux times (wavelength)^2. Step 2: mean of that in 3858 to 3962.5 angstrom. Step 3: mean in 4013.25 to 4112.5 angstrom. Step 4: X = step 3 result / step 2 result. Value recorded 1.68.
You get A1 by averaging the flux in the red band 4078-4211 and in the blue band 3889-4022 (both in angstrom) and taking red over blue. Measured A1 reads 1.5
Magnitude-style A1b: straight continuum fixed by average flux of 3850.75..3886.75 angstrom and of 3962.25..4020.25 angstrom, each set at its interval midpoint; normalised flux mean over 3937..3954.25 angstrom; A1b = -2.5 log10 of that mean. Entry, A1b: 0.26 mag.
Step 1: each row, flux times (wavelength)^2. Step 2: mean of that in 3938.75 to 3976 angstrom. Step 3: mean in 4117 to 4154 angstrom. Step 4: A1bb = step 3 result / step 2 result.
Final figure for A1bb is 2.10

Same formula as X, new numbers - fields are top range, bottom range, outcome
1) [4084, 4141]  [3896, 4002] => 1.73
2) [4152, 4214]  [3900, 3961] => 1.94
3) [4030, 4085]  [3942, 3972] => 1.83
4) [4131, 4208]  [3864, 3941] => 1.89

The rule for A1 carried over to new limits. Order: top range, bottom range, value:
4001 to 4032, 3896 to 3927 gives 1.40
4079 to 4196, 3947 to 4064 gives 1.21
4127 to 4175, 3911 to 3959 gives 1.79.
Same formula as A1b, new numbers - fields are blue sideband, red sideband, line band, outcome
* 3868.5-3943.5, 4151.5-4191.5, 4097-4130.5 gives -0.09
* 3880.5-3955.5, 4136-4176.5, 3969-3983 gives 0.17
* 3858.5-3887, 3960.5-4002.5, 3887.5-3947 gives 0.15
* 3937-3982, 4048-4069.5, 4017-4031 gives -0.22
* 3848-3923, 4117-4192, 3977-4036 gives -0.12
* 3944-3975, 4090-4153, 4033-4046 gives -0.23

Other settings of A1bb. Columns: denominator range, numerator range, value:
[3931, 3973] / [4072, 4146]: 2.28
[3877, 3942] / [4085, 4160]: 1.90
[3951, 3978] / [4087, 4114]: 2.04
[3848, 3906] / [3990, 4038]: 1.54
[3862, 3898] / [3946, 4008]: 1.12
